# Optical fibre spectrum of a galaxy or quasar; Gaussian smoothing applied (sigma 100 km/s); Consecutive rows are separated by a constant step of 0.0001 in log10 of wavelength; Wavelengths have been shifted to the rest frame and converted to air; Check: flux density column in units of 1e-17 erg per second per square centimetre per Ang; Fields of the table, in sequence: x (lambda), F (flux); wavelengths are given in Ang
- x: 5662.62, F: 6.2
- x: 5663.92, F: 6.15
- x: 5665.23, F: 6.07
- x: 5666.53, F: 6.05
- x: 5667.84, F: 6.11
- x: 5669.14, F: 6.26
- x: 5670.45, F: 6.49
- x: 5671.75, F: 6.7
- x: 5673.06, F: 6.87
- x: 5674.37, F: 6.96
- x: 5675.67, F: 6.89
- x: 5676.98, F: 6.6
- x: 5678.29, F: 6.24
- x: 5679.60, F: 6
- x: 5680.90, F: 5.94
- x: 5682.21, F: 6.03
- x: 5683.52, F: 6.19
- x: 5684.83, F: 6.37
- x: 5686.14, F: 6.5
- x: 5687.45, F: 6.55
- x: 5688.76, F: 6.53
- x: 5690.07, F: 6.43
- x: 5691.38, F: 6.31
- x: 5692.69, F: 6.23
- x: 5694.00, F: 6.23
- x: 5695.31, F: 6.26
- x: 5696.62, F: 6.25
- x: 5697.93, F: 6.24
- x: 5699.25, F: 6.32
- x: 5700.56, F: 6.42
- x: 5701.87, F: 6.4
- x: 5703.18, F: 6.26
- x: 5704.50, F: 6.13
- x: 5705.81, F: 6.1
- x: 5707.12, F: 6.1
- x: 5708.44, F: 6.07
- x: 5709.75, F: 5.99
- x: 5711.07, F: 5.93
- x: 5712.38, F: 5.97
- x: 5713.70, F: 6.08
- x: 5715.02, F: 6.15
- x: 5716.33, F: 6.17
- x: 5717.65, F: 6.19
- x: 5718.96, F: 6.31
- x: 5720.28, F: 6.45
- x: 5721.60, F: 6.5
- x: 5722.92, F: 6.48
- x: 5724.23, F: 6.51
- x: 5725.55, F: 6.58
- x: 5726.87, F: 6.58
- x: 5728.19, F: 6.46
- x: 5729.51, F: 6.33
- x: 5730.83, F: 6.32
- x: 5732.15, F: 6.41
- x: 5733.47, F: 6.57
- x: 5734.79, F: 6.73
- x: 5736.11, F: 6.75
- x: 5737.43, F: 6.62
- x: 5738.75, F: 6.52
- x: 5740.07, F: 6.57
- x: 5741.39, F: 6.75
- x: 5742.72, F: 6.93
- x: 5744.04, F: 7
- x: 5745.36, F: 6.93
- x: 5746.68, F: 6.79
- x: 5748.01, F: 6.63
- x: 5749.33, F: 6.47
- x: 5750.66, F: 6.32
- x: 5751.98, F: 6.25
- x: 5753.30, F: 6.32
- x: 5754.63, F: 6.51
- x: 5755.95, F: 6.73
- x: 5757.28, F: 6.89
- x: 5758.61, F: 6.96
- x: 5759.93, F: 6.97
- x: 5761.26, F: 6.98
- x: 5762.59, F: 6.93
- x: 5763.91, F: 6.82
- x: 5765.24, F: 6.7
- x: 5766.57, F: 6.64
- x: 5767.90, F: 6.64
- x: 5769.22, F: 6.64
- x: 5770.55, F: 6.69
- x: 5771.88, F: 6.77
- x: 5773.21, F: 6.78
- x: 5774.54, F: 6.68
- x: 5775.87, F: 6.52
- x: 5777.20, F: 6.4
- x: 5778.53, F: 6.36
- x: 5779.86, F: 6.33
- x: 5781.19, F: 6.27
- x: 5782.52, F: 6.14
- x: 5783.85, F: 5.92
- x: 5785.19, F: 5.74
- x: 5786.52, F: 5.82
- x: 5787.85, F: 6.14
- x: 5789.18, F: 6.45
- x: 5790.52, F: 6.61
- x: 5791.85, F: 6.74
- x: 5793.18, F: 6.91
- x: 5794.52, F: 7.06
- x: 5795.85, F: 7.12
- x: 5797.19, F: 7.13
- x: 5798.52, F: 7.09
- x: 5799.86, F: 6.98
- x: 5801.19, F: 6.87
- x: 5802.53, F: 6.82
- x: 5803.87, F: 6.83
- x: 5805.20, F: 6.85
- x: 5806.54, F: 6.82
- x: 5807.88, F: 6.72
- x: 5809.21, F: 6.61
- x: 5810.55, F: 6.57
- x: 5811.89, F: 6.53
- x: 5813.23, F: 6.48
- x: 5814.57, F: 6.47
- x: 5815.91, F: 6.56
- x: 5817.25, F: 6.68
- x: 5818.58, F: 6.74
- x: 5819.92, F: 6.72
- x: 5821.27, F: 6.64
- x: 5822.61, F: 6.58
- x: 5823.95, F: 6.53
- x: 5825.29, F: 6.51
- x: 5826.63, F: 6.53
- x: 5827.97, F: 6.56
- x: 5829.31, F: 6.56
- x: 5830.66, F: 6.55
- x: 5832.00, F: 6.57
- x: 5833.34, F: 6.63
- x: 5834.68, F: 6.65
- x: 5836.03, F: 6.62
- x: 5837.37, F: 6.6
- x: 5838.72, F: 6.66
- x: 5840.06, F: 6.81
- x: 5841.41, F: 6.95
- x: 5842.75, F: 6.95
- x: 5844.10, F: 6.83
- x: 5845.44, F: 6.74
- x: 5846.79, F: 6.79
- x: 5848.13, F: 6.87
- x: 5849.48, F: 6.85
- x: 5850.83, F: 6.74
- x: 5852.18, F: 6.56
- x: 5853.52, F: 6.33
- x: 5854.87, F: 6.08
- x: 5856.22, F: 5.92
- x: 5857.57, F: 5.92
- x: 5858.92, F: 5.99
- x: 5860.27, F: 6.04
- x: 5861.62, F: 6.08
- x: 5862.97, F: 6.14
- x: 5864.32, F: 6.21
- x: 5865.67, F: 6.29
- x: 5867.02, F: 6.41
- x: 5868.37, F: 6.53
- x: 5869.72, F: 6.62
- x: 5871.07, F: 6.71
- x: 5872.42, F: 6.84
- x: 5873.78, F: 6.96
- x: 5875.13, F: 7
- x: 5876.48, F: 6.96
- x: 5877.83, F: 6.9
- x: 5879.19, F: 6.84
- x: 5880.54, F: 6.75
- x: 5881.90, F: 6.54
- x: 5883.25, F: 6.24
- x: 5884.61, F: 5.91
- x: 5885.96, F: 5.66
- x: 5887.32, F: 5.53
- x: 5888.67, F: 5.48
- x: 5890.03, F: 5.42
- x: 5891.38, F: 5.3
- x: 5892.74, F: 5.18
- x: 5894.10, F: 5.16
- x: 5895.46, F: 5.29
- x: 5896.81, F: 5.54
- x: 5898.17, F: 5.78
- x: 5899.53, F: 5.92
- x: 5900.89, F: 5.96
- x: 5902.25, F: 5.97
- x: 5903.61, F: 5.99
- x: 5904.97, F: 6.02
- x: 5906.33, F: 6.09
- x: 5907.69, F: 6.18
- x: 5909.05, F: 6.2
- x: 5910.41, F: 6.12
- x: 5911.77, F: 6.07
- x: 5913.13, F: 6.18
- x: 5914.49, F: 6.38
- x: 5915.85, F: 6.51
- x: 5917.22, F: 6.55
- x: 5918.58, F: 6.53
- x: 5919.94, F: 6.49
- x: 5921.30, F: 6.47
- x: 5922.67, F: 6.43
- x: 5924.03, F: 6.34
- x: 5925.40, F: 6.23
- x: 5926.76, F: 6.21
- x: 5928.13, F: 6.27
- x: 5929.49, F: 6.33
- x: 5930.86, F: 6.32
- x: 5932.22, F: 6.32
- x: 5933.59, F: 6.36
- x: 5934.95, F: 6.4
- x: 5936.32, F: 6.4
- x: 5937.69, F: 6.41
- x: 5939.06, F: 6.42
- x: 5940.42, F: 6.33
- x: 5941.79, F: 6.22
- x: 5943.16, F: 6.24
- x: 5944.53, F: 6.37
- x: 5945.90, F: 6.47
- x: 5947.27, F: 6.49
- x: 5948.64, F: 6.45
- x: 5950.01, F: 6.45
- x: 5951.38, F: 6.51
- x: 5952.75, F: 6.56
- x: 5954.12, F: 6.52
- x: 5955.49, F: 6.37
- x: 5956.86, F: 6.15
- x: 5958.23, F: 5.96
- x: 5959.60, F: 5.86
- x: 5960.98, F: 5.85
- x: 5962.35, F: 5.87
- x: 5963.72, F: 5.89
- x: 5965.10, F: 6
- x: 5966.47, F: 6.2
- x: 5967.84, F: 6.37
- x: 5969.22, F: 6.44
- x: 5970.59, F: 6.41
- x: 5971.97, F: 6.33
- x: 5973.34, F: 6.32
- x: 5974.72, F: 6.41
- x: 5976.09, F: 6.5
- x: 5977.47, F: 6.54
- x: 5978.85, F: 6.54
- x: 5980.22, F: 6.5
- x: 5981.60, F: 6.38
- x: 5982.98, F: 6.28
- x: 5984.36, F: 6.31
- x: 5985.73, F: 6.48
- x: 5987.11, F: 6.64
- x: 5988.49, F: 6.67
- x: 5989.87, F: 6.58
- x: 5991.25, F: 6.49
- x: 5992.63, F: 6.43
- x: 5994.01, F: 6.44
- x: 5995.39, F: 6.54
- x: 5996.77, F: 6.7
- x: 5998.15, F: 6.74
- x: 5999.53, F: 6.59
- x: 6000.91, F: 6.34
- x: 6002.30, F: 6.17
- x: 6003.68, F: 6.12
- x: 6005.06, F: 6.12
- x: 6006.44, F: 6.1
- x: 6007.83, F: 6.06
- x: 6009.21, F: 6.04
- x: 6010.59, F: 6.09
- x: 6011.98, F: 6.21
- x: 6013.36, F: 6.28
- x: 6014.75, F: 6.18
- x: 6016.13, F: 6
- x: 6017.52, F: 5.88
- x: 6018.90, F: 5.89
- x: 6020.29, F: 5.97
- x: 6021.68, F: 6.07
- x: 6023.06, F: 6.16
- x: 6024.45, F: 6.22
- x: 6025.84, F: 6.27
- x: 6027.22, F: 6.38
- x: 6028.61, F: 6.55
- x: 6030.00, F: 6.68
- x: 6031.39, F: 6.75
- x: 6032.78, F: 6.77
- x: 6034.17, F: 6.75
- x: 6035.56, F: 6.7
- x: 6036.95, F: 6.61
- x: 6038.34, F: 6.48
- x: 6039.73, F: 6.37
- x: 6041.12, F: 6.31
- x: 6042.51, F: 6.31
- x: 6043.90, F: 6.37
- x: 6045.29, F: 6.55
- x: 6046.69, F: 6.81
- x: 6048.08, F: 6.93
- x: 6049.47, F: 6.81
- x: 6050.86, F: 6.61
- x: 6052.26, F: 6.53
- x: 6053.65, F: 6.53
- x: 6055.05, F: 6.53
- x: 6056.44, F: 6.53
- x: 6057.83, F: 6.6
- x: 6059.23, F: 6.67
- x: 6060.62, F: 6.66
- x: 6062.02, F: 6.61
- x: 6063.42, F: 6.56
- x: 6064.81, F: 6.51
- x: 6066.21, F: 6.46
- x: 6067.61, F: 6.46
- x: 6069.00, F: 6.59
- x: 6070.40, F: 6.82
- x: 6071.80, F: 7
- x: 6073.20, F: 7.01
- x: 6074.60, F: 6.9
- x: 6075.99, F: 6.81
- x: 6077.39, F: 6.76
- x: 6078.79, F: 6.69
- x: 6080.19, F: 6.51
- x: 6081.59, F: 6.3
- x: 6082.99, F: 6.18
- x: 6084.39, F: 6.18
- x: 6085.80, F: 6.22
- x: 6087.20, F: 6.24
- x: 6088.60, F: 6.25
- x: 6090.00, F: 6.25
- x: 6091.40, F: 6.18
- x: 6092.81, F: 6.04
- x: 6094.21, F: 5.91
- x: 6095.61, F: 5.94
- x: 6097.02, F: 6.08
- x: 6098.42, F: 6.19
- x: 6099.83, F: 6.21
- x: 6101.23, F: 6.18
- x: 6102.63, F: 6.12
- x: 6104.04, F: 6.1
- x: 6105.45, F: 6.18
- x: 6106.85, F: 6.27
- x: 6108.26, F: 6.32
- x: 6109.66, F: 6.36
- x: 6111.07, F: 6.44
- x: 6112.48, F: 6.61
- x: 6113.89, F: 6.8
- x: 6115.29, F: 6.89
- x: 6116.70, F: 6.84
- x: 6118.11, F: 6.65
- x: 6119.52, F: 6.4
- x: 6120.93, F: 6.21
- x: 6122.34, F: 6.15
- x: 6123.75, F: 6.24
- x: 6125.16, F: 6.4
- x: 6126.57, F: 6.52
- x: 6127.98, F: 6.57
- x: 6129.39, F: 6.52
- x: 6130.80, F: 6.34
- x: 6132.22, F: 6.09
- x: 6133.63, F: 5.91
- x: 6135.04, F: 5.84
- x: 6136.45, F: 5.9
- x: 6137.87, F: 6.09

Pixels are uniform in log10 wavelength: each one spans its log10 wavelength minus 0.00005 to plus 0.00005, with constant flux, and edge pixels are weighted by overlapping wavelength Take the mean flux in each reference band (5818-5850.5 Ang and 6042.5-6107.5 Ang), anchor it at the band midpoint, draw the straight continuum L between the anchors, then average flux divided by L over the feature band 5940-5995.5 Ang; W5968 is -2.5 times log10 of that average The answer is 0.03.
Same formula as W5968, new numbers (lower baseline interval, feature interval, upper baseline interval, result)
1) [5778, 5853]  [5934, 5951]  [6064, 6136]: 0.02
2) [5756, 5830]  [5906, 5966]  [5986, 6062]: 0.04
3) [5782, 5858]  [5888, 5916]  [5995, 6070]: 0.12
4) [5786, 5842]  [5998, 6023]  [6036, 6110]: 0.06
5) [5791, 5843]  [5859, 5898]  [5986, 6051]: 0.08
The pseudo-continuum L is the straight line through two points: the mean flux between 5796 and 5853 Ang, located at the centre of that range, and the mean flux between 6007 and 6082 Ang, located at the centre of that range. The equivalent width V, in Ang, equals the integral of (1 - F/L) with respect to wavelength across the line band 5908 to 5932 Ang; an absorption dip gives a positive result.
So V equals 1.03 Ang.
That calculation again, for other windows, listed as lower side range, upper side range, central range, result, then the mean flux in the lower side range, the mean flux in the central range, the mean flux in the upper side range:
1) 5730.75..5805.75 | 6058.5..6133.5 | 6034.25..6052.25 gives -0.3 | 6.64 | 6.58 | 6.42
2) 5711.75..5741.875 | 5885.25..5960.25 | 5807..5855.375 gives -2.8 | 6.43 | 6.64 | 6.14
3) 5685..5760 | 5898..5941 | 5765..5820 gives -2.0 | 6.43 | 6.61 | 6.26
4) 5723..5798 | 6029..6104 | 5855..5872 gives 0.8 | 6.6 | 6.24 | 6.49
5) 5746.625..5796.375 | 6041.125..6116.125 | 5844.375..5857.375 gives 0.0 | 6.56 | 6.53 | 6.46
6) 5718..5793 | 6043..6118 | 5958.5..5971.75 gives 0.8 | 6.55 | 6.1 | 6.47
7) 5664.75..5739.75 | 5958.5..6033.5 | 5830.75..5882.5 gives -2.0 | 6.35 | 6.58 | 6.31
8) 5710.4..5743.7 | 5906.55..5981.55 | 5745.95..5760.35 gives -0.4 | 6.44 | 6.62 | 6.32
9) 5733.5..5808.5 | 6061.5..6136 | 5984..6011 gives 0.4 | 6.65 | 6.39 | 6.39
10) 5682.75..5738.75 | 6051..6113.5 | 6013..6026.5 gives 0.7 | 6.33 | 6.08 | 6.42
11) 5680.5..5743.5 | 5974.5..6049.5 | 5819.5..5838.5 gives -0.7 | 6.35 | 6.59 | 6.4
